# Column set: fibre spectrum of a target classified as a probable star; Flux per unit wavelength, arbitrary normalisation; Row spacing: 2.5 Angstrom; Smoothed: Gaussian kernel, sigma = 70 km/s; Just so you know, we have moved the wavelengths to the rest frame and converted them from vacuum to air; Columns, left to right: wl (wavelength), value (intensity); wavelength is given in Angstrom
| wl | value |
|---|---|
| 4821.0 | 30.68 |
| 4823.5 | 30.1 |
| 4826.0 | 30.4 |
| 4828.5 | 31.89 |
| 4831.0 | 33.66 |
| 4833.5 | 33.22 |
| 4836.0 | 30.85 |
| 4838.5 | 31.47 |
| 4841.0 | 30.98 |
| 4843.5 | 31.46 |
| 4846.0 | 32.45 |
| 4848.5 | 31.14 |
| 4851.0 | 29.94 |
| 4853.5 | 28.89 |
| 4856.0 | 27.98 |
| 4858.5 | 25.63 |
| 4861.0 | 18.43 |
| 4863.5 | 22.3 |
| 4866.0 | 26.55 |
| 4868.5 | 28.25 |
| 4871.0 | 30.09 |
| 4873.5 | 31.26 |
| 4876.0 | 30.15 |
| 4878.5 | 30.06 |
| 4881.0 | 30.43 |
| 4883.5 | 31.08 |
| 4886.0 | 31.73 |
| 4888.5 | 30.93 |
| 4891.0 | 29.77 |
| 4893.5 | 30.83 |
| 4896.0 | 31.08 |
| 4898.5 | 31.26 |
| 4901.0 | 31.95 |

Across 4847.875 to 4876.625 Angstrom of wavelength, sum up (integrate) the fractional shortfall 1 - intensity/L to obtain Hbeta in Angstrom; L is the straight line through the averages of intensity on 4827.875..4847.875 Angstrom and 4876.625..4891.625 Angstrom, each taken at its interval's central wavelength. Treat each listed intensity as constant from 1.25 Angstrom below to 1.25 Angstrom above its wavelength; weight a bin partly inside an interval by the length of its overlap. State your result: 3.6 Angstrom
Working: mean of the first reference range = 32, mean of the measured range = 27.4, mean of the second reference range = 30.7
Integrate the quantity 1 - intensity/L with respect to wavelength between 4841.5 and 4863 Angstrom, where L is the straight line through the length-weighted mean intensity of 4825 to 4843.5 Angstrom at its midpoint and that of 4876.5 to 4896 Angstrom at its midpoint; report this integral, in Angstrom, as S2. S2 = 2.3 Angstrom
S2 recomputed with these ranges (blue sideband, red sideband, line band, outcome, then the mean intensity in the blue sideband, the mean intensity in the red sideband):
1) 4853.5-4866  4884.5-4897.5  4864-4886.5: -1.64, 24.4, 30.9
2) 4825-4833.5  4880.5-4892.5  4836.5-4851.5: 0.27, 32.2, 30.8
